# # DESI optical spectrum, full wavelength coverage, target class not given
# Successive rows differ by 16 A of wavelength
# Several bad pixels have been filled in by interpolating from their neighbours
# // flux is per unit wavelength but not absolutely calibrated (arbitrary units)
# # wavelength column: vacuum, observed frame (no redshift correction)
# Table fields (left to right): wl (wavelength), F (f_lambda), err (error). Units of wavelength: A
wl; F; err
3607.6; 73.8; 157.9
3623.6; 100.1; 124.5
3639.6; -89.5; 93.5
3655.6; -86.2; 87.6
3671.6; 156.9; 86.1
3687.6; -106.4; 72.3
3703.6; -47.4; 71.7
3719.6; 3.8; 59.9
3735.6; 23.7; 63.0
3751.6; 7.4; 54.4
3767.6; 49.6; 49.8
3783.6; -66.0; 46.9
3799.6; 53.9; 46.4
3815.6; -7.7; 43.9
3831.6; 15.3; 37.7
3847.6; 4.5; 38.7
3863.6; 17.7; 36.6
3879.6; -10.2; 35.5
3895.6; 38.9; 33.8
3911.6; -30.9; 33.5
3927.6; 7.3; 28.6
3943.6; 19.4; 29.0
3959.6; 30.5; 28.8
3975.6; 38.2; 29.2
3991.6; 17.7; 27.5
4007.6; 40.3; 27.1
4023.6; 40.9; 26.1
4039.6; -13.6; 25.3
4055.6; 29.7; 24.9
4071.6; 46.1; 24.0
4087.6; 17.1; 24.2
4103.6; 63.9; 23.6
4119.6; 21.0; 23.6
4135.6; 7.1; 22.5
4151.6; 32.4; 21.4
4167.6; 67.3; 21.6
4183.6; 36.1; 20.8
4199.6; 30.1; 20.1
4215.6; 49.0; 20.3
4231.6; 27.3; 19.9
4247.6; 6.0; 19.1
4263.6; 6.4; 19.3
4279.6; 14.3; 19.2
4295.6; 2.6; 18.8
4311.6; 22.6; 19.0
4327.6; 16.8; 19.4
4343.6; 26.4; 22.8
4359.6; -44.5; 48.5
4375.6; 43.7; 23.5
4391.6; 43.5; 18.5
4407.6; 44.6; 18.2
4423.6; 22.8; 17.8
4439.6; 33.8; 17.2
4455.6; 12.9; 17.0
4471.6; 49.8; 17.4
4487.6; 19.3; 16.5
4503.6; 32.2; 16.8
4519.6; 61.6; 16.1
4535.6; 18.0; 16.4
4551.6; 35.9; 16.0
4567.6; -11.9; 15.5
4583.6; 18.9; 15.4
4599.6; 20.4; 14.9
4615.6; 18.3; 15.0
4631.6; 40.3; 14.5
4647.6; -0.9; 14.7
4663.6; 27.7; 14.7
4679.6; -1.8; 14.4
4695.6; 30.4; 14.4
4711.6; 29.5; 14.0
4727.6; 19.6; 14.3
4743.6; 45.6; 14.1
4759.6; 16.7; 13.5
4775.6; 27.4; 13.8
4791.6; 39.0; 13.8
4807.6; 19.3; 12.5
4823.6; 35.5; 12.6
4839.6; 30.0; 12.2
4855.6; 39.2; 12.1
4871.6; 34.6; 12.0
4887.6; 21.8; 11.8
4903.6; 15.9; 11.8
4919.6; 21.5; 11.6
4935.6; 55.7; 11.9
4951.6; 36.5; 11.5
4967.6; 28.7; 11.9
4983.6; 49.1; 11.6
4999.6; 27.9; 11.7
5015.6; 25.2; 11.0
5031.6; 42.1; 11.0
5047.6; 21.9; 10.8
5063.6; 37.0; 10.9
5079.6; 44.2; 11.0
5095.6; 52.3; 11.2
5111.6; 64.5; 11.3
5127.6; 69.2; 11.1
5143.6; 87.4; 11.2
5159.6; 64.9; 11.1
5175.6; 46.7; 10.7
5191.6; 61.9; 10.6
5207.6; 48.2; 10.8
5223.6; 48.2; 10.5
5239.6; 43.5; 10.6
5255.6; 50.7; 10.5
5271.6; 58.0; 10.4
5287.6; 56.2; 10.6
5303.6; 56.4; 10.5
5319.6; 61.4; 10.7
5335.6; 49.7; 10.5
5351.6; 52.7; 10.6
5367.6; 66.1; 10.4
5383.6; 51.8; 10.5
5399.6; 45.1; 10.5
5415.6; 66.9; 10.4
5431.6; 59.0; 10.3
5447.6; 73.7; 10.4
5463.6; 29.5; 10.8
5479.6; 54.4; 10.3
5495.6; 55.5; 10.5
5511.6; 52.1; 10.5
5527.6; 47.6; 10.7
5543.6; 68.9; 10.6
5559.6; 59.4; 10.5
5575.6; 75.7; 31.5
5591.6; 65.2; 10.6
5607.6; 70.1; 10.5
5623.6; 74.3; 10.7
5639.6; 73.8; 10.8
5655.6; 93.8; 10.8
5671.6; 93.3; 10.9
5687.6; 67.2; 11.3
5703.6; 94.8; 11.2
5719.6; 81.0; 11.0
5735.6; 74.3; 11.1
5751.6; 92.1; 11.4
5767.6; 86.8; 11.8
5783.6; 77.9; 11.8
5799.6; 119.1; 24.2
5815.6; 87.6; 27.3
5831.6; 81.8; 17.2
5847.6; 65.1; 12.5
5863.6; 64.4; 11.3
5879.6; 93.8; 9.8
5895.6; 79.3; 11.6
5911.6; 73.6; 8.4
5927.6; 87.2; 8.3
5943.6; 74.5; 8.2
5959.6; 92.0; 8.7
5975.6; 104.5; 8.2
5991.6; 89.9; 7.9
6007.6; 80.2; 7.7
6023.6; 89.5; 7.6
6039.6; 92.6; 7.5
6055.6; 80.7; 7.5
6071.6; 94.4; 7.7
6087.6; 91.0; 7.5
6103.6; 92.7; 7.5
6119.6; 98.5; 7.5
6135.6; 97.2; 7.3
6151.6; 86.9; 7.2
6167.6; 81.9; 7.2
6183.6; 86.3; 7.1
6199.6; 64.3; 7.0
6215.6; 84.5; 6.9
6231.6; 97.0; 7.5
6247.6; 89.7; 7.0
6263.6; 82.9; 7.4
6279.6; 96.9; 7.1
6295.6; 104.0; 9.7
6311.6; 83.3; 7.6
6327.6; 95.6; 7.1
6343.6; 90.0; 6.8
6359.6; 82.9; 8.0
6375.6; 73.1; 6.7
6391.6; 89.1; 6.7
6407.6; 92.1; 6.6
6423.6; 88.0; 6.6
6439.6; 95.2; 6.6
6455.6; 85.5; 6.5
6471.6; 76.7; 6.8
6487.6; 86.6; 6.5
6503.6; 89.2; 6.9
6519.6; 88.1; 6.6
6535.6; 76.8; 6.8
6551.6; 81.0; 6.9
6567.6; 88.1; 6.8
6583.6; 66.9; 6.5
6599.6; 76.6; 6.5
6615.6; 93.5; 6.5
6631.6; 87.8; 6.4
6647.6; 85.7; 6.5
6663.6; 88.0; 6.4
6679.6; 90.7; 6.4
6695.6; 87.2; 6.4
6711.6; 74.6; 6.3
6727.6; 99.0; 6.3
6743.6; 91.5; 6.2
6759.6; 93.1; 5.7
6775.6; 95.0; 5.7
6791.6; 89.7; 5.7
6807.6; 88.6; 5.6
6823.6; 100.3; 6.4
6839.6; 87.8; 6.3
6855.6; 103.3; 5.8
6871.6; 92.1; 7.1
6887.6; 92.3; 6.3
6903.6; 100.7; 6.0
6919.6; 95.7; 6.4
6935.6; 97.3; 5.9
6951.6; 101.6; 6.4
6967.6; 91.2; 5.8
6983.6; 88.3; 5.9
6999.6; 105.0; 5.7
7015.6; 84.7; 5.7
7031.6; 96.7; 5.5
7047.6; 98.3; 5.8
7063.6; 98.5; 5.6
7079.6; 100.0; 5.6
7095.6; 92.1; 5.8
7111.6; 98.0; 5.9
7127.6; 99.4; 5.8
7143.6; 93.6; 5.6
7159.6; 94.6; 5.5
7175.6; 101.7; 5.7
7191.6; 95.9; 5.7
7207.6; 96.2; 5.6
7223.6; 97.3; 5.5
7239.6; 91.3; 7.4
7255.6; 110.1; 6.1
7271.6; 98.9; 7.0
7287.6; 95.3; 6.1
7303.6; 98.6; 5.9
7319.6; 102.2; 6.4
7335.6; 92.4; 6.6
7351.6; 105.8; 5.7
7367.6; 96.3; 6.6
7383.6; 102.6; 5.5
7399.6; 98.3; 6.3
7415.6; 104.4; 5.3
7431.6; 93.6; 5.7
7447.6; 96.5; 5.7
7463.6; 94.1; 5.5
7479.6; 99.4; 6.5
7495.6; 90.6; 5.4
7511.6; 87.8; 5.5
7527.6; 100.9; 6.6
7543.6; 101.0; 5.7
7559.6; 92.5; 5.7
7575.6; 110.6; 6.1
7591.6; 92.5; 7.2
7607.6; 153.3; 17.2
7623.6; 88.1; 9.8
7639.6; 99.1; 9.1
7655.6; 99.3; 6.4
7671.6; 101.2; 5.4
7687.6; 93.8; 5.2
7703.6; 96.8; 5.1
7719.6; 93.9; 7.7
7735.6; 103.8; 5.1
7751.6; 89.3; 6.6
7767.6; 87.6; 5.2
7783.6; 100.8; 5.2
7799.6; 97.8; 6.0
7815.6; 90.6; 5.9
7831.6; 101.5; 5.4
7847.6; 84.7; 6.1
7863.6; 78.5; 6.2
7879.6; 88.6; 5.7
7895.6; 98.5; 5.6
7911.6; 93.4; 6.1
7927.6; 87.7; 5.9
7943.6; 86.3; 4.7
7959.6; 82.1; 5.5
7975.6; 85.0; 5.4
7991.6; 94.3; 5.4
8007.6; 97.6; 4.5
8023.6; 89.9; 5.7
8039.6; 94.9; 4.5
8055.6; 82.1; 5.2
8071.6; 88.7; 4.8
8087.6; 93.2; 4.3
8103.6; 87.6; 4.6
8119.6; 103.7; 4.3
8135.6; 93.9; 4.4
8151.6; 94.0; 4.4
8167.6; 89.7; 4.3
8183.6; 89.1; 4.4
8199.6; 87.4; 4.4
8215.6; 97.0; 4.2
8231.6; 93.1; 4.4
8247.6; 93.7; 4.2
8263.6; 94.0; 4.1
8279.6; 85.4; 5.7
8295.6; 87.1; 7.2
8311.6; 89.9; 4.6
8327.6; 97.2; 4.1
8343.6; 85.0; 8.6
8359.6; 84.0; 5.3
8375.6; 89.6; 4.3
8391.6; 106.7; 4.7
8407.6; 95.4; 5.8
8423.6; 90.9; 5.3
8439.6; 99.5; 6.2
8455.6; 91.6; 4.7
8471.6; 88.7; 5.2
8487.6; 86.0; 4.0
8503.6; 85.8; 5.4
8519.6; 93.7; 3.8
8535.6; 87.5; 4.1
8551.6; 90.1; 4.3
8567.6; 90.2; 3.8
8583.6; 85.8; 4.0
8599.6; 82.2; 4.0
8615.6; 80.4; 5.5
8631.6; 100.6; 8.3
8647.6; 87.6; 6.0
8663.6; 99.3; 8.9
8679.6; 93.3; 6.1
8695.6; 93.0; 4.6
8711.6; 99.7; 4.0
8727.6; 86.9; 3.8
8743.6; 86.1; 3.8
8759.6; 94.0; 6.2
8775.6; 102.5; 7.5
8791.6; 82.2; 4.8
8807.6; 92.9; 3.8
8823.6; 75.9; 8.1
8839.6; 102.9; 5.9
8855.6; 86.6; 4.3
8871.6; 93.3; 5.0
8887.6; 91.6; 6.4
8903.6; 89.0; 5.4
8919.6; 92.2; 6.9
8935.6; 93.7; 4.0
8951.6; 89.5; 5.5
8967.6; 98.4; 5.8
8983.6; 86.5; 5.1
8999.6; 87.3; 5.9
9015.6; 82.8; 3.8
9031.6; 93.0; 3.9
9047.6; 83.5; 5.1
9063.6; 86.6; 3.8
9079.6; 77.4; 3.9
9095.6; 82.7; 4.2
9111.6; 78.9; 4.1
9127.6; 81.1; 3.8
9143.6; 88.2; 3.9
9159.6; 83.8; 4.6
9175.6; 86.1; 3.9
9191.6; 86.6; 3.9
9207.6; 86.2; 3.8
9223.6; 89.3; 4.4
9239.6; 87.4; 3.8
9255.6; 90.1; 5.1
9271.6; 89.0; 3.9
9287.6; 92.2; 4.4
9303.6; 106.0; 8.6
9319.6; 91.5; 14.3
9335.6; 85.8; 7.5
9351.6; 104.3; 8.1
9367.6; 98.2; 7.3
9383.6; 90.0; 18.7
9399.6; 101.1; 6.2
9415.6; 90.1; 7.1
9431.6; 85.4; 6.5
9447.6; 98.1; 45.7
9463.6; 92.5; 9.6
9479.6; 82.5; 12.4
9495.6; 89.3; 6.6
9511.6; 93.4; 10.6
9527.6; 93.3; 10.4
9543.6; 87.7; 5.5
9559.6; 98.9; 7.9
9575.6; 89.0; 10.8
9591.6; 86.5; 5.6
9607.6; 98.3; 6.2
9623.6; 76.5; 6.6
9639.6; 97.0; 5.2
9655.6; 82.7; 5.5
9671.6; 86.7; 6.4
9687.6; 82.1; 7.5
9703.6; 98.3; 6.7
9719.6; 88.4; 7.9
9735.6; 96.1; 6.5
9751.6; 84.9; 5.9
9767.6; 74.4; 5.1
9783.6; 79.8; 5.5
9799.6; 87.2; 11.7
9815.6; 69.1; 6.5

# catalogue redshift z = 0.273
